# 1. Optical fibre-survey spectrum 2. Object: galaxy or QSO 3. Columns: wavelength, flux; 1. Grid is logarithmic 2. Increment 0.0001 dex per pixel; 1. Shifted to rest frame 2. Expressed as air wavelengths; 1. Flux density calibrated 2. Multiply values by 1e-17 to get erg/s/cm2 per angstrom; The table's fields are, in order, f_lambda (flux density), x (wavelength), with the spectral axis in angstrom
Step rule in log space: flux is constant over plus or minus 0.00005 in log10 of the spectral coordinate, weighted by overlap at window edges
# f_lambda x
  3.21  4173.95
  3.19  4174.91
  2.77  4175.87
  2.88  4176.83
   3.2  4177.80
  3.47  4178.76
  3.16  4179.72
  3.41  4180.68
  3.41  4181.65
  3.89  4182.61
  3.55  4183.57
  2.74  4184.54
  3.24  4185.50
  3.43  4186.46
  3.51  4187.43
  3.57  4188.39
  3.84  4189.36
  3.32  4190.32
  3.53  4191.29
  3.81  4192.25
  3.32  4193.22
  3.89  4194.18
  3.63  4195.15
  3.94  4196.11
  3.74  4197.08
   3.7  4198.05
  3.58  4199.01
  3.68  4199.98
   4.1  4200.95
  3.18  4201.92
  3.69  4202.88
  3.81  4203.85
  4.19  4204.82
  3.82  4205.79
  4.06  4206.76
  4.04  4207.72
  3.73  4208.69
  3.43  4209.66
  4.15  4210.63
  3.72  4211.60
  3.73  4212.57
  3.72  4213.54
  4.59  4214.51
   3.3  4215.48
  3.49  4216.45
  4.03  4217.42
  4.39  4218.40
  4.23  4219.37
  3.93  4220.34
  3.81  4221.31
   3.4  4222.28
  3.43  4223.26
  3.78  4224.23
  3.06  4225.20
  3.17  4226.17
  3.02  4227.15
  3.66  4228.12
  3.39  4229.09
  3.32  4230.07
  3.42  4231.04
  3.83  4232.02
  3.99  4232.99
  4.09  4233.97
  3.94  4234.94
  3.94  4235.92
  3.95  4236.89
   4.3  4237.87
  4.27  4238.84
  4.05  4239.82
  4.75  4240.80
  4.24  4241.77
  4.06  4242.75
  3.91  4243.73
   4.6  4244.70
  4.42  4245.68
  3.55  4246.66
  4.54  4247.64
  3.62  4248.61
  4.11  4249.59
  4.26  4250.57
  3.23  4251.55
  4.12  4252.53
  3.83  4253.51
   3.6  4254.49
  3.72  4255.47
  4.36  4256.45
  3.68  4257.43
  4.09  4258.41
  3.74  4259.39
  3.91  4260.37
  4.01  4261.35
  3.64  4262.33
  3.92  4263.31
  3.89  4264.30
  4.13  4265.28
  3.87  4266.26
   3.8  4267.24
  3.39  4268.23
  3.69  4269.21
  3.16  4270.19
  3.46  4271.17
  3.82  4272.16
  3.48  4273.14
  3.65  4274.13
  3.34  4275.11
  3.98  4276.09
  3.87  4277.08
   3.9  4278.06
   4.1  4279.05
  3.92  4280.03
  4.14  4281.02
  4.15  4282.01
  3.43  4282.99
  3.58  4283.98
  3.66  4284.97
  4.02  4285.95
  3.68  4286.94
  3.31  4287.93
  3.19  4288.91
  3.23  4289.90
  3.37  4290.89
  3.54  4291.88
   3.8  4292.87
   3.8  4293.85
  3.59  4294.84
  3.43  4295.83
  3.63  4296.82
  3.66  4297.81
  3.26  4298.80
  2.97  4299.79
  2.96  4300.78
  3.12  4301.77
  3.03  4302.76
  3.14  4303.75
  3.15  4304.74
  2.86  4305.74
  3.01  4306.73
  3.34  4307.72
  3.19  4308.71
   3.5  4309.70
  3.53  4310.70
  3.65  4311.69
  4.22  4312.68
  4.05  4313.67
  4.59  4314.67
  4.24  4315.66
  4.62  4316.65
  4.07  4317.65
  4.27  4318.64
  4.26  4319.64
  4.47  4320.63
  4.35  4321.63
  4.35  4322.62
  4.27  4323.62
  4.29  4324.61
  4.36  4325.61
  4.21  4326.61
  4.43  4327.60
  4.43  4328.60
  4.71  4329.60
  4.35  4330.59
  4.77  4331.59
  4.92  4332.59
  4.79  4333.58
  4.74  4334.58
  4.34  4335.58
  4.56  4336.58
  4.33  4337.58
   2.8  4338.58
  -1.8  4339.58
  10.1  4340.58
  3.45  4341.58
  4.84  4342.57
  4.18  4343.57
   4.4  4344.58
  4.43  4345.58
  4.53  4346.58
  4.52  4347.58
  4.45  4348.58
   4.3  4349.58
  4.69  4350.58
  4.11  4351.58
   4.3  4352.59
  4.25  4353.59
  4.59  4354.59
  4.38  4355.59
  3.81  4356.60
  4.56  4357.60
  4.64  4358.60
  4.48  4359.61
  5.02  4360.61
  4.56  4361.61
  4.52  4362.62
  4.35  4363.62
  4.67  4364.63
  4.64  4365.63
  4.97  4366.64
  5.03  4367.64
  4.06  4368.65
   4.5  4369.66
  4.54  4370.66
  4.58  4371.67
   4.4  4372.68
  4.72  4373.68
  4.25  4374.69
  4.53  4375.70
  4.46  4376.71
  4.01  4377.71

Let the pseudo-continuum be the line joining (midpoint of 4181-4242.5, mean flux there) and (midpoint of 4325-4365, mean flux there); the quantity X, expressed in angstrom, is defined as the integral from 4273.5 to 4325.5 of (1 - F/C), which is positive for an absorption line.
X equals 5.8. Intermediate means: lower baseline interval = 3.74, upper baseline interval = 4.4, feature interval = 3.71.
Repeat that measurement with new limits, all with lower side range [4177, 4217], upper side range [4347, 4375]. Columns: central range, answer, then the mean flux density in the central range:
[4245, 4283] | 1.4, 3.84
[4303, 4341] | 2.0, 4.07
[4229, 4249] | -0.9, 4.02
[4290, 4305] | 2.9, 3.36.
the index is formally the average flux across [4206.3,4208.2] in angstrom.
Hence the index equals 4.07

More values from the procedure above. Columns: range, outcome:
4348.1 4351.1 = 4.48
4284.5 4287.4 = 3.79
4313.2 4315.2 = 4.32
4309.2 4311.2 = 3.51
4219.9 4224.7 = 3.67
